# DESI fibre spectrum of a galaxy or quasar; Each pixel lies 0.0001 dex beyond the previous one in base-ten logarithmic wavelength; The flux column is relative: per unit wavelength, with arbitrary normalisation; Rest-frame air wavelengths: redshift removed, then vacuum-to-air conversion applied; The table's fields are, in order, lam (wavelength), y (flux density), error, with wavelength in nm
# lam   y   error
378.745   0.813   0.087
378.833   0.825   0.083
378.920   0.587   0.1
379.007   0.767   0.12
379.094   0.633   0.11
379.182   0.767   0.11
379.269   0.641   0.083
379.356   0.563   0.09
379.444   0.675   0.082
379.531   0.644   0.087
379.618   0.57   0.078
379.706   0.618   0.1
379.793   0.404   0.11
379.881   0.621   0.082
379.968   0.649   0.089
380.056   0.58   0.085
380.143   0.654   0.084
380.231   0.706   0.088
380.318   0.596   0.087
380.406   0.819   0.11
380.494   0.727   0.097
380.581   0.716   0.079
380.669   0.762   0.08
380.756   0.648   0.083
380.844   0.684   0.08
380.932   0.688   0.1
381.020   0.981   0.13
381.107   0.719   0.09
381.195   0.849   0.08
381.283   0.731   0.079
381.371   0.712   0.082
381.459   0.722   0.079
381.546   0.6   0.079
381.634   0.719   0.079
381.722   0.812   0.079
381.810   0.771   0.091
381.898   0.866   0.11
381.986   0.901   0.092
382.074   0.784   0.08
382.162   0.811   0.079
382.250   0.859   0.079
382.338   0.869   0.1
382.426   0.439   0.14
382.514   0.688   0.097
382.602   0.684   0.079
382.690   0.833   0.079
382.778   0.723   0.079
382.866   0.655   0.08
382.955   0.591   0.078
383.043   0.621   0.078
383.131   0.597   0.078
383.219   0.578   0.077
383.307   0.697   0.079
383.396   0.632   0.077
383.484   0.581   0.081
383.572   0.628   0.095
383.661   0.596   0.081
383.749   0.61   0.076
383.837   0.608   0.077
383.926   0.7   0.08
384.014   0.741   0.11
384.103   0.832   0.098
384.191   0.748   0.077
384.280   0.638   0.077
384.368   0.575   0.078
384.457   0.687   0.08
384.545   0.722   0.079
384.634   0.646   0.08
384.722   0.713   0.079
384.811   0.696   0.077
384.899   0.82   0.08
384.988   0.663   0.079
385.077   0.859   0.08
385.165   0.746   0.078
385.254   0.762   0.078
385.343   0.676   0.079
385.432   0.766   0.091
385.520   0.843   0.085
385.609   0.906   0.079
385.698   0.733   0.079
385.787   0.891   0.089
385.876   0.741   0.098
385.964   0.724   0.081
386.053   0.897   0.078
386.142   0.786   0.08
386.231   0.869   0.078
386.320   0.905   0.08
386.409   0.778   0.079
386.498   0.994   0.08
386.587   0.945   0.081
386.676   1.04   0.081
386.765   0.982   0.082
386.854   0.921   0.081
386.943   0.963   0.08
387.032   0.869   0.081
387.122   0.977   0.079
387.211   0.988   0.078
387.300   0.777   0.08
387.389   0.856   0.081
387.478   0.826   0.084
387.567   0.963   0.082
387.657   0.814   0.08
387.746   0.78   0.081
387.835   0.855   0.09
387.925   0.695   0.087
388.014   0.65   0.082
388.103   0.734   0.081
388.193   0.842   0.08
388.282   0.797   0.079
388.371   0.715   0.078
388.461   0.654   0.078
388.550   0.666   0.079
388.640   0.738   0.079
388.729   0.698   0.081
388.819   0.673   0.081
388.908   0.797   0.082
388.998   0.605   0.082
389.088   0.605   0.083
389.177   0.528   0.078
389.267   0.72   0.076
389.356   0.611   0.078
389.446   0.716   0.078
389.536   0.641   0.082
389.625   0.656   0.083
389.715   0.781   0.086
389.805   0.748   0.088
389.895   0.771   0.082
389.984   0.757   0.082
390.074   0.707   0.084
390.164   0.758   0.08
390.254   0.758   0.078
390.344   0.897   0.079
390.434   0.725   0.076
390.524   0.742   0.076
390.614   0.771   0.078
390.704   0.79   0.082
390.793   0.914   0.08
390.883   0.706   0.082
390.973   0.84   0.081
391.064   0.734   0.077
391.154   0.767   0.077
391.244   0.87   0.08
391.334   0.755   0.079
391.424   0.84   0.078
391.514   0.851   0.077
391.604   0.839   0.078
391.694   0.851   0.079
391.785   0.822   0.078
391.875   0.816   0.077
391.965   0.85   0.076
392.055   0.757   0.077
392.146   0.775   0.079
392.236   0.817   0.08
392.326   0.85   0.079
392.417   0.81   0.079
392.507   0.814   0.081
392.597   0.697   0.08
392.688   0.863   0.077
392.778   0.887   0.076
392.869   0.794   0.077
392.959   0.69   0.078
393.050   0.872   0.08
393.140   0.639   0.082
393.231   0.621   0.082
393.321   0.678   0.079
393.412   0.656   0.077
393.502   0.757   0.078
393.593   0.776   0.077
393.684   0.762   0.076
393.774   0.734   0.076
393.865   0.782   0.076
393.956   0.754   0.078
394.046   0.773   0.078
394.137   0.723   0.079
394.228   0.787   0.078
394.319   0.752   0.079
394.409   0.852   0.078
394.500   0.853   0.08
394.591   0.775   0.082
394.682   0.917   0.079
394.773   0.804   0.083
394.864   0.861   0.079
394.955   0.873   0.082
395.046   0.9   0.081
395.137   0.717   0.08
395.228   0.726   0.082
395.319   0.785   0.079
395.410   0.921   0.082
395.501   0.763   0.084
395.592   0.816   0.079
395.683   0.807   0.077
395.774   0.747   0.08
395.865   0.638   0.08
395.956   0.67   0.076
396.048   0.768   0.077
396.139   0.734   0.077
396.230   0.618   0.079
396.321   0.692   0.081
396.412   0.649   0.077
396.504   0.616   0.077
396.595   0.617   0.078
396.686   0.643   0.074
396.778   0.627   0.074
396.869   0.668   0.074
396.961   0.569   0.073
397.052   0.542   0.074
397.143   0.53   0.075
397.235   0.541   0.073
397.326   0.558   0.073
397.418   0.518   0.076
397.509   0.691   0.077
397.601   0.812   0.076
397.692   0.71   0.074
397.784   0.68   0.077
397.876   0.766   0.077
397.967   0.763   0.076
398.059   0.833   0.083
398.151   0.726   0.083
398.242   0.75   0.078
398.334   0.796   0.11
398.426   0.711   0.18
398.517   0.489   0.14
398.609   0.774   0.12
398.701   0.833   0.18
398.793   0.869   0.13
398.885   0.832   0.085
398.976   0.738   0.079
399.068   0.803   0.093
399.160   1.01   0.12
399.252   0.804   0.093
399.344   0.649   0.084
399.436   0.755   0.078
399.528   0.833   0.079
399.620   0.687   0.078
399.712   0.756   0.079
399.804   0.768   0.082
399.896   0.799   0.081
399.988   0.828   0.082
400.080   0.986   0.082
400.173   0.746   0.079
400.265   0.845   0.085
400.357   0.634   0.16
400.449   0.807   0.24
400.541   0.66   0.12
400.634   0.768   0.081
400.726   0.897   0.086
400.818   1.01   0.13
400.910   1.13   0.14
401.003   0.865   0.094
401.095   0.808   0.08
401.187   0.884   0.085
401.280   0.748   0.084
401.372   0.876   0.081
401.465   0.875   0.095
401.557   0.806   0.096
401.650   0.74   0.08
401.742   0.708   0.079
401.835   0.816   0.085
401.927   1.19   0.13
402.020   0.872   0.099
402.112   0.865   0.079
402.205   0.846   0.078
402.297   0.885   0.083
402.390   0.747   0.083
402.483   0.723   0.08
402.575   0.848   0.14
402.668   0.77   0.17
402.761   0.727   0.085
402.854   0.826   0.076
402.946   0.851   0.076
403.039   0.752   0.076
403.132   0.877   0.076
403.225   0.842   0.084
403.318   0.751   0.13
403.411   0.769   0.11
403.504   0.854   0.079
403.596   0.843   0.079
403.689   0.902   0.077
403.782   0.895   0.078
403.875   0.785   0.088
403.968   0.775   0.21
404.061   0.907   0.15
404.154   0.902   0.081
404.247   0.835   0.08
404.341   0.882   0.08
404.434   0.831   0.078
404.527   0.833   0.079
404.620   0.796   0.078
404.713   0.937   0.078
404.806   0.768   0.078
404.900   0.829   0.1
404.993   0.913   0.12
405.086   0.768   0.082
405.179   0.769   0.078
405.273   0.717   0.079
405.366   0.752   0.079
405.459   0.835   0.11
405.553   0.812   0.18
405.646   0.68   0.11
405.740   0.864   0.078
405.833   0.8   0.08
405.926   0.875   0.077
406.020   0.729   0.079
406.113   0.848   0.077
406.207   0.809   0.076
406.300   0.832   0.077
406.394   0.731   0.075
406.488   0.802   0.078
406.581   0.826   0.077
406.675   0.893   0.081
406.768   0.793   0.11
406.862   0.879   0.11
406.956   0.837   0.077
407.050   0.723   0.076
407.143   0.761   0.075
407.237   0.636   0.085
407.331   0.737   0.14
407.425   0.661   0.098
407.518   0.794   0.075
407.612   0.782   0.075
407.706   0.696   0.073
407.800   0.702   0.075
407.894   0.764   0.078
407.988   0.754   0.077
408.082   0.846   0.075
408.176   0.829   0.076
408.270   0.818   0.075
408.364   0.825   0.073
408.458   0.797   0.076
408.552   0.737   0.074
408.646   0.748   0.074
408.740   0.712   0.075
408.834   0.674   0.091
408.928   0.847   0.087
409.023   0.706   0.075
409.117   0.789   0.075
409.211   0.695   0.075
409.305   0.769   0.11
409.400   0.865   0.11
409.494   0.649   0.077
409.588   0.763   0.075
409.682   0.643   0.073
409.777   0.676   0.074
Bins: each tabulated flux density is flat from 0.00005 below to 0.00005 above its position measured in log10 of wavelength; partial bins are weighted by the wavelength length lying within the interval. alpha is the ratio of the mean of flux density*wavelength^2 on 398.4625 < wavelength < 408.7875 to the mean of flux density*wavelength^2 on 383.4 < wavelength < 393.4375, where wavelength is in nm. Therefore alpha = 1.13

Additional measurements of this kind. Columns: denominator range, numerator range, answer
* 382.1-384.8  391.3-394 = 1.21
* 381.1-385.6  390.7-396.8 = 1.14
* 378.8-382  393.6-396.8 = 1.17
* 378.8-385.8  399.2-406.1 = 1.29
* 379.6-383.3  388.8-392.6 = 1.14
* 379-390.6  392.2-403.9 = 1.12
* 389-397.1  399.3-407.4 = 1.14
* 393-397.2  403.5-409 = 1.15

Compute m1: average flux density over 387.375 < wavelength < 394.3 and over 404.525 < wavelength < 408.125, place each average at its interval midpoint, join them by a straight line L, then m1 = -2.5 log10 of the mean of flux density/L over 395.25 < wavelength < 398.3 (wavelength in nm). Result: 0.12 mag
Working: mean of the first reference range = 0.76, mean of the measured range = 0.691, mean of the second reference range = 0.789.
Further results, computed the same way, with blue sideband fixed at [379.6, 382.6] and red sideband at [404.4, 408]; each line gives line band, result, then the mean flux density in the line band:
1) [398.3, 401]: -0.04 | 0.802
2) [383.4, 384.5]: 0.10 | 0.661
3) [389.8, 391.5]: -0.06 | 0.784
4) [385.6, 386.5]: -0.14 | 0.829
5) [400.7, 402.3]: -0.14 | 0.879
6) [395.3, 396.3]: 0.01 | 0.75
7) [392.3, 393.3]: -0.03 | 0.772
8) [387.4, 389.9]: 0.02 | 0.725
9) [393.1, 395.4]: -0.03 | 0.773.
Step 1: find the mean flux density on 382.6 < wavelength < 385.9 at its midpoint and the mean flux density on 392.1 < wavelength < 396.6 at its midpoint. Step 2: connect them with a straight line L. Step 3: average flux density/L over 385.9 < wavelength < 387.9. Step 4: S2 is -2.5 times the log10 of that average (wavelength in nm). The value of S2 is -0.22 mag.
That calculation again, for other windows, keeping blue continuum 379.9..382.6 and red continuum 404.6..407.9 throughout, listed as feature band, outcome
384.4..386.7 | -0.076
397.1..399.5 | 0.060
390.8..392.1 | -0.075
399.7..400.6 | -0.012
